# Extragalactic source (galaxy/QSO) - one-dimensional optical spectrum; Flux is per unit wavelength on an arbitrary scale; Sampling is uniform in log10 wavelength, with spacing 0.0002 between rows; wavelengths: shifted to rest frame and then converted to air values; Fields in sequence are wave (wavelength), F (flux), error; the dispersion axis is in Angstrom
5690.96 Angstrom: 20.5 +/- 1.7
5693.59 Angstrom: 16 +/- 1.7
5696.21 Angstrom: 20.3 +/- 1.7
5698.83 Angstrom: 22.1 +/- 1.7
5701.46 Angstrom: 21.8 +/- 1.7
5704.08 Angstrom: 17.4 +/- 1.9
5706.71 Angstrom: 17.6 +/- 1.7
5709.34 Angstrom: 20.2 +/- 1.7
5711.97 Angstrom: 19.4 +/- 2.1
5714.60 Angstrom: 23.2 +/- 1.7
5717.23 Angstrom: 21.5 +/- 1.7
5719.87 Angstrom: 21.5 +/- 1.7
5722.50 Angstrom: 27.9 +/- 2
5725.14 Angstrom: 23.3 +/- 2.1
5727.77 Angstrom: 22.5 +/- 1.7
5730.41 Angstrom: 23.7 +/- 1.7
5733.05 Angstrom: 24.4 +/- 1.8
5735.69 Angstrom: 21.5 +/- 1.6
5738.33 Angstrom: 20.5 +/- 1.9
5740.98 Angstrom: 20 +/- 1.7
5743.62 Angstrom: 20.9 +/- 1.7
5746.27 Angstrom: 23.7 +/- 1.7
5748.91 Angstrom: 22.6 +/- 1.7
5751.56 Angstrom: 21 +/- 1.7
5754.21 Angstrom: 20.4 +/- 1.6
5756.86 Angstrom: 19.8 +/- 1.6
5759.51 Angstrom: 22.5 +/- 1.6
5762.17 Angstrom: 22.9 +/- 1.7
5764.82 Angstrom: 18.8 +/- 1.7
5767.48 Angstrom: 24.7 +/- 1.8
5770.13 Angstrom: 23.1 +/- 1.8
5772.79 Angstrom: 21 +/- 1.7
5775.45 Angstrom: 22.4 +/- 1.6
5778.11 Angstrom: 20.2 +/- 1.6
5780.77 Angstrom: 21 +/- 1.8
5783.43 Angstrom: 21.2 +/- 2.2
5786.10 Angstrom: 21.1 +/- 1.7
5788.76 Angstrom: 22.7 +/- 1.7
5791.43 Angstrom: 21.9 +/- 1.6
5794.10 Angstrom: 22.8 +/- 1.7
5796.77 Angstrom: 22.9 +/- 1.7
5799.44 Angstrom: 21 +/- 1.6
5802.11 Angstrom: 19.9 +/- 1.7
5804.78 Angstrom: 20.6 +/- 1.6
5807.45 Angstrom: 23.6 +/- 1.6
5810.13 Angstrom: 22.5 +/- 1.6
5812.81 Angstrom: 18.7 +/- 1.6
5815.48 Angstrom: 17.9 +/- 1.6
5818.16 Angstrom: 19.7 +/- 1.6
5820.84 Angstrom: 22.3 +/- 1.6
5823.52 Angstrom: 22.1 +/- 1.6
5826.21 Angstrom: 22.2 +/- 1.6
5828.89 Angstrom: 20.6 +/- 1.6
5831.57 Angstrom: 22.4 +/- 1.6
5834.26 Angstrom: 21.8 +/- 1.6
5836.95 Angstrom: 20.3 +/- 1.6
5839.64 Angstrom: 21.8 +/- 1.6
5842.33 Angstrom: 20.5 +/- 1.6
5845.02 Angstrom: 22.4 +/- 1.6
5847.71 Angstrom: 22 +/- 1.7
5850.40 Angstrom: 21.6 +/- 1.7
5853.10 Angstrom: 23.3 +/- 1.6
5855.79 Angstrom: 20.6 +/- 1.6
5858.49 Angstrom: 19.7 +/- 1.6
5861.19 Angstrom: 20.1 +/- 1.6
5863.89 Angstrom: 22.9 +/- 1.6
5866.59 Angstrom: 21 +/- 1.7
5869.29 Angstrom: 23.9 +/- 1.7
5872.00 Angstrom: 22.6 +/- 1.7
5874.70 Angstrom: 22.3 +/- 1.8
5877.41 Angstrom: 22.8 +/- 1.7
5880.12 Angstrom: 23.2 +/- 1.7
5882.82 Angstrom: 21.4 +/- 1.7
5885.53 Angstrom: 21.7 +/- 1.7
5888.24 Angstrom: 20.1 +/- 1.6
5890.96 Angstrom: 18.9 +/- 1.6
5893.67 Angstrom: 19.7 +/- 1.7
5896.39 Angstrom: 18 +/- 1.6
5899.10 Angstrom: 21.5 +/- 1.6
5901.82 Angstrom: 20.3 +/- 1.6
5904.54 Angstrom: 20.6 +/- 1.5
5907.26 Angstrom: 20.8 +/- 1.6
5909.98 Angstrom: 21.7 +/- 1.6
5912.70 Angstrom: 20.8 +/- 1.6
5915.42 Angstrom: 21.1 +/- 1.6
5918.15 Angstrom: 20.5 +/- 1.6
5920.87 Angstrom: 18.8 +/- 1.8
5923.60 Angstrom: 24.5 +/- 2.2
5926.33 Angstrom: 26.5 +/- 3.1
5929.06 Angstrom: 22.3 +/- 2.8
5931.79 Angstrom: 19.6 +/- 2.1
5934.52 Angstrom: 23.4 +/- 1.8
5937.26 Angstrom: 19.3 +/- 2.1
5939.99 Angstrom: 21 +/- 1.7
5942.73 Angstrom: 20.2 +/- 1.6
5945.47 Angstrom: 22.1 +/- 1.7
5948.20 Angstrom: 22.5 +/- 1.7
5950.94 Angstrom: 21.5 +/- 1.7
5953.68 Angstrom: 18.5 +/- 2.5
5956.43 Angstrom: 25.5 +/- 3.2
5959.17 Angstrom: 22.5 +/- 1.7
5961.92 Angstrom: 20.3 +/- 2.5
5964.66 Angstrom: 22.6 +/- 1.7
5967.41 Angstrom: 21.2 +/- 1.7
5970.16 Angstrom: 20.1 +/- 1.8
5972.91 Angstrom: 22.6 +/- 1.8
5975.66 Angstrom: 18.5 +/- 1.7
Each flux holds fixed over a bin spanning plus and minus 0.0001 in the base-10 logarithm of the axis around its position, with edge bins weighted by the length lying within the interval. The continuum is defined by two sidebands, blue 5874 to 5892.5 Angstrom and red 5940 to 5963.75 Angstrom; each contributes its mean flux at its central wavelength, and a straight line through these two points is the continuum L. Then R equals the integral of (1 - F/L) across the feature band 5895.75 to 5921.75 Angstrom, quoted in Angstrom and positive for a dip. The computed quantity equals 1.21 Angstrom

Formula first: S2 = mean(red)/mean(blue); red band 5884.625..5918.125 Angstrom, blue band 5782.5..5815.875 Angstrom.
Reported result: 1.0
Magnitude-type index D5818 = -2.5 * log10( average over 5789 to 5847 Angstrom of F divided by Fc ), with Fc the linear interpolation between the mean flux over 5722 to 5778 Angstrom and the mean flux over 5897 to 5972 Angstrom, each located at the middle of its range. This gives 0.03 mag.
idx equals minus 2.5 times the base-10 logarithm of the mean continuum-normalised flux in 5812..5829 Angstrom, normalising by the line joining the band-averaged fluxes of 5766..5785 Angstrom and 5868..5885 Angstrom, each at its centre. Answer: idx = 0.085 mag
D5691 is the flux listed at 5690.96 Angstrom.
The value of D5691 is 20.5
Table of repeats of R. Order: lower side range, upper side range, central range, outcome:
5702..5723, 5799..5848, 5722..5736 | -2.0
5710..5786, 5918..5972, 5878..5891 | 0.2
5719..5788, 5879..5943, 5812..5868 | 0.9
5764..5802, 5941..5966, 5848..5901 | 1.0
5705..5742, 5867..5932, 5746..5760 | 0.2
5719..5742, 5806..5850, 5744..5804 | 1.3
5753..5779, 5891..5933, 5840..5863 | 0.0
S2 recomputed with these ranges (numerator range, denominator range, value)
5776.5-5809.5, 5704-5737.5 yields 0.98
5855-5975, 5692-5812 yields 0.99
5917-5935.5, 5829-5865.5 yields 1.04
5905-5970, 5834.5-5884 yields 0.99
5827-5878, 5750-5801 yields 1.00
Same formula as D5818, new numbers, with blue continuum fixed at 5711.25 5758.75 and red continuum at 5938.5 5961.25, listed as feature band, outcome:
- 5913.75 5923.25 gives 0.057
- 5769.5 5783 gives 0.030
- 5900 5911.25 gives 0.046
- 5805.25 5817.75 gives 0.070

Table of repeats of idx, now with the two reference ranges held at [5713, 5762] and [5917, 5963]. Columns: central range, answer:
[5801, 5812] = 0.03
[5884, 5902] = 0.09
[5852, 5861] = 0.05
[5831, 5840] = 0.03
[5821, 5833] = 0.01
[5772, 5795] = 0.03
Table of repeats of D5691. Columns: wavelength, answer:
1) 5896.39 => 18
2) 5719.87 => 21.5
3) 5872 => 22.6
